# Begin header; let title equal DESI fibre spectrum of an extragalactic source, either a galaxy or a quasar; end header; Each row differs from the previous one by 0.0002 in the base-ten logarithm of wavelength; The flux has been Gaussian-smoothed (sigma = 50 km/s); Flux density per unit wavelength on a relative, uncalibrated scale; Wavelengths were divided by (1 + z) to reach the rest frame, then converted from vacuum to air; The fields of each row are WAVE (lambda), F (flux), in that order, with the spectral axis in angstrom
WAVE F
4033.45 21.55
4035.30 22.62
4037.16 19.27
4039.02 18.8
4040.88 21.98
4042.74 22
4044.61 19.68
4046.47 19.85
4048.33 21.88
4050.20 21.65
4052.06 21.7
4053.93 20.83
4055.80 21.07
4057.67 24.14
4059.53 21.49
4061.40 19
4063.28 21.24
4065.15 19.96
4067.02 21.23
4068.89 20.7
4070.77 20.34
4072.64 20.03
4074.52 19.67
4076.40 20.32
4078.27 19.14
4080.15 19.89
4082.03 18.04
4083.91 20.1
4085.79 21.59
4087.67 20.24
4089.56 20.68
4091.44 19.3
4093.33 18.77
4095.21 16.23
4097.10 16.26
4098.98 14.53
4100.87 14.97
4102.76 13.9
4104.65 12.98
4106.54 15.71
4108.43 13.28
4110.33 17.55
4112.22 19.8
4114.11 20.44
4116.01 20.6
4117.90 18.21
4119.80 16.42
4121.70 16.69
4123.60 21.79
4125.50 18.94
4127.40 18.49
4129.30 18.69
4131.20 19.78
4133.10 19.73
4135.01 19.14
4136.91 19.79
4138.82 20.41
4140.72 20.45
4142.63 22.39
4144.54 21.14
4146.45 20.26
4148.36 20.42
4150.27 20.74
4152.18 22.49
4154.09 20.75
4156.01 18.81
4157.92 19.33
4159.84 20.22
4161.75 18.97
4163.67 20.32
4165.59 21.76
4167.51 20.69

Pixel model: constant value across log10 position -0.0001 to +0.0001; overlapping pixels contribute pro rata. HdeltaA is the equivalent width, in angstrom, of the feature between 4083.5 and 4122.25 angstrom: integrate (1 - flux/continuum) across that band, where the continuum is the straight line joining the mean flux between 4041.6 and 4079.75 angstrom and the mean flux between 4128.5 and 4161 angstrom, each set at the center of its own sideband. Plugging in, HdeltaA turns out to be 5.70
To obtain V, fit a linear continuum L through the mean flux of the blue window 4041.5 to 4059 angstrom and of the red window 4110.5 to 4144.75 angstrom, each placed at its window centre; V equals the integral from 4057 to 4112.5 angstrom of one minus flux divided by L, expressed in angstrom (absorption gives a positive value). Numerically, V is 5.3 angstrom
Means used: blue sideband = 21.4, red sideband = 19.5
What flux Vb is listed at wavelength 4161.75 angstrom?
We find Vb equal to 18.97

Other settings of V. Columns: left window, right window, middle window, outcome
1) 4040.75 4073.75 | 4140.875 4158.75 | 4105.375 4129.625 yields 3.10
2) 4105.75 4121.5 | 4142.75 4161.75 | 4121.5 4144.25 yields -0.88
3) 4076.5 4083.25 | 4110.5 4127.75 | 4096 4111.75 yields 3.33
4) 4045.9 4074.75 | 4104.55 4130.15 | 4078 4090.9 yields -0.18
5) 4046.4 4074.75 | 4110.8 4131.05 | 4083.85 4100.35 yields 1.25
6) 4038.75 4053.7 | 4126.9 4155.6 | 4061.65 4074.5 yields 0.27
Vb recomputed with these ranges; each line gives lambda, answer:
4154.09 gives 20.75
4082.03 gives 18.04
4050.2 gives 21.65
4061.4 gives 19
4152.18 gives 22.49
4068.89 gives 20.7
